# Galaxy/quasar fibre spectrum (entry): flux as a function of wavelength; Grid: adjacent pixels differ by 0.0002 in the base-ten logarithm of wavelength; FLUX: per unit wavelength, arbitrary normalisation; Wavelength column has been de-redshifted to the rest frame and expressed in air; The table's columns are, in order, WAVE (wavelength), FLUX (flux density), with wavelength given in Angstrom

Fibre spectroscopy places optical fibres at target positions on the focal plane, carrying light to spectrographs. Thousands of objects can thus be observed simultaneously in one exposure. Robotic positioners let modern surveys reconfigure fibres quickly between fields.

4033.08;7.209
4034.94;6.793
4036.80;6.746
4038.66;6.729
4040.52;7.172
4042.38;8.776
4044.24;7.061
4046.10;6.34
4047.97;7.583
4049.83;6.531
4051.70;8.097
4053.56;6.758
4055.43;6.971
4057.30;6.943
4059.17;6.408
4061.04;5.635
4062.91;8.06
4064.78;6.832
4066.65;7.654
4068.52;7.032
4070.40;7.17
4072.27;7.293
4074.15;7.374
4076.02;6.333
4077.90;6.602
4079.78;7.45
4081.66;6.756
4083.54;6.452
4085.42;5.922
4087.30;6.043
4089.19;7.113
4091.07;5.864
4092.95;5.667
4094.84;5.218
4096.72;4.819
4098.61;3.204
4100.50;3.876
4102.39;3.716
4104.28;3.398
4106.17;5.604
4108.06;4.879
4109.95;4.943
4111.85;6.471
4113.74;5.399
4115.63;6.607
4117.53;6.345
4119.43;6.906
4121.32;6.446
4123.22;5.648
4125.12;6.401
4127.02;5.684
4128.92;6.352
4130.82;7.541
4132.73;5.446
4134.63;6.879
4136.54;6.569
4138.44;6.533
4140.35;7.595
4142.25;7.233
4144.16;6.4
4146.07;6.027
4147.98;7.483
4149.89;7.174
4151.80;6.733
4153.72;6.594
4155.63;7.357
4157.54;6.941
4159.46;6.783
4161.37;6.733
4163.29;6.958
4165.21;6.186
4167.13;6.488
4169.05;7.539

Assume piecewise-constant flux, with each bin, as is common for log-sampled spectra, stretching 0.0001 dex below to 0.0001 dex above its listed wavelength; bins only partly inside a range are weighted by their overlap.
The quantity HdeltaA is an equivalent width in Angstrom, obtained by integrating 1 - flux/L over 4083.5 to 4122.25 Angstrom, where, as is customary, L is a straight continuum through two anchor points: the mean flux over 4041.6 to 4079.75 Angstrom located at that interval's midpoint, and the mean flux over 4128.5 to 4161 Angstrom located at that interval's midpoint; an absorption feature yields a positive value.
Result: 8.3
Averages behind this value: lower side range 7.08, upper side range 6.81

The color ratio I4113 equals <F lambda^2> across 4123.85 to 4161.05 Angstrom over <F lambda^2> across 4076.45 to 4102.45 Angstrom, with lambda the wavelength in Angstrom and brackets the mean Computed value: 1.21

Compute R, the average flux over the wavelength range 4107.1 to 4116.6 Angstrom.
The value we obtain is 5.66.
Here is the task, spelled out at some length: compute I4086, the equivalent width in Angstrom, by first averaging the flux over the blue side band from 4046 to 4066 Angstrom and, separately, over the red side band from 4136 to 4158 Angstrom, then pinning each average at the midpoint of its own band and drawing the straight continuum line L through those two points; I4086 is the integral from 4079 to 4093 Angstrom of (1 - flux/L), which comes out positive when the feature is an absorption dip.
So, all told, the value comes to 1.0 Angstrom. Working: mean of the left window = 6.96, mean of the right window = 6.89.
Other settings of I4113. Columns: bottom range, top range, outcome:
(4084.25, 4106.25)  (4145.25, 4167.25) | 1.39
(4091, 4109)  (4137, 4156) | 1.54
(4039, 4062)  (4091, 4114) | 0.70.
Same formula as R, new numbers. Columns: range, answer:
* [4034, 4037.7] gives 6.76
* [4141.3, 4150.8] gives 6.86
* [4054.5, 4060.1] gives 6.77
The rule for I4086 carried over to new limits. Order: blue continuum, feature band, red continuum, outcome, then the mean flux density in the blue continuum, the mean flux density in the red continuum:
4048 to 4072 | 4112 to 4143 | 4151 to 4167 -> 1.7 Angstrom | 7.04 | 6.77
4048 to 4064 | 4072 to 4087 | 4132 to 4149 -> 0.4 Angstrom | 6.96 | 6.71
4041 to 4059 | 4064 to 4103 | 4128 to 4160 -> 5.2 Angstrom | 7.19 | 6.8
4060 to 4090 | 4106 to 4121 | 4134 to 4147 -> 1.9 Angstrom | 6.85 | 6.75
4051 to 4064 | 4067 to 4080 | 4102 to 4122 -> -1.0 Angstrom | 6.96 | 5.56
